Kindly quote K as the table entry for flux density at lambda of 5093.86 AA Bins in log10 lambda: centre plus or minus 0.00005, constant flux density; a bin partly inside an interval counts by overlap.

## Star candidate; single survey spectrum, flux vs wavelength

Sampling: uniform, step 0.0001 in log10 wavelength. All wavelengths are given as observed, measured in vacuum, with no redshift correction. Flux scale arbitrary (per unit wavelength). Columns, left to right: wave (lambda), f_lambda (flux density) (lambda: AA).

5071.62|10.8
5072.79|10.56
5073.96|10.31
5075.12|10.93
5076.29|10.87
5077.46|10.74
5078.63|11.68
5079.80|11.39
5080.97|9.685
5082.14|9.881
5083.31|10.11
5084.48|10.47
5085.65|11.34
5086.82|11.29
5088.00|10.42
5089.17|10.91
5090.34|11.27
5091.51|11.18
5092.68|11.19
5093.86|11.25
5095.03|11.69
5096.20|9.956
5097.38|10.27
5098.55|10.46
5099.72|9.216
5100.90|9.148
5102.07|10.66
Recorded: 11.25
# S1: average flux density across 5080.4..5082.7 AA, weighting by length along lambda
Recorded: 9.78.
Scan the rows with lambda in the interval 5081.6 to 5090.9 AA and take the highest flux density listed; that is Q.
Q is 11.34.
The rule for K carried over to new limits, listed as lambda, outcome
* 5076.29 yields 10.87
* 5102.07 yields 10.66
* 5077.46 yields 10.74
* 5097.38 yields 10.27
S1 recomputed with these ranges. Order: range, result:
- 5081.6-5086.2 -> 10.5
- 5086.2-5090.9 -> 11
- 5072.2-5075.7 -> 10.6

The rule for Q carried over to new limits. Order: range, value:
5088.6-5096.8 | 11.69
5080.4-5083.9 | 10.11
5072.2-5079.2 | 11.68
